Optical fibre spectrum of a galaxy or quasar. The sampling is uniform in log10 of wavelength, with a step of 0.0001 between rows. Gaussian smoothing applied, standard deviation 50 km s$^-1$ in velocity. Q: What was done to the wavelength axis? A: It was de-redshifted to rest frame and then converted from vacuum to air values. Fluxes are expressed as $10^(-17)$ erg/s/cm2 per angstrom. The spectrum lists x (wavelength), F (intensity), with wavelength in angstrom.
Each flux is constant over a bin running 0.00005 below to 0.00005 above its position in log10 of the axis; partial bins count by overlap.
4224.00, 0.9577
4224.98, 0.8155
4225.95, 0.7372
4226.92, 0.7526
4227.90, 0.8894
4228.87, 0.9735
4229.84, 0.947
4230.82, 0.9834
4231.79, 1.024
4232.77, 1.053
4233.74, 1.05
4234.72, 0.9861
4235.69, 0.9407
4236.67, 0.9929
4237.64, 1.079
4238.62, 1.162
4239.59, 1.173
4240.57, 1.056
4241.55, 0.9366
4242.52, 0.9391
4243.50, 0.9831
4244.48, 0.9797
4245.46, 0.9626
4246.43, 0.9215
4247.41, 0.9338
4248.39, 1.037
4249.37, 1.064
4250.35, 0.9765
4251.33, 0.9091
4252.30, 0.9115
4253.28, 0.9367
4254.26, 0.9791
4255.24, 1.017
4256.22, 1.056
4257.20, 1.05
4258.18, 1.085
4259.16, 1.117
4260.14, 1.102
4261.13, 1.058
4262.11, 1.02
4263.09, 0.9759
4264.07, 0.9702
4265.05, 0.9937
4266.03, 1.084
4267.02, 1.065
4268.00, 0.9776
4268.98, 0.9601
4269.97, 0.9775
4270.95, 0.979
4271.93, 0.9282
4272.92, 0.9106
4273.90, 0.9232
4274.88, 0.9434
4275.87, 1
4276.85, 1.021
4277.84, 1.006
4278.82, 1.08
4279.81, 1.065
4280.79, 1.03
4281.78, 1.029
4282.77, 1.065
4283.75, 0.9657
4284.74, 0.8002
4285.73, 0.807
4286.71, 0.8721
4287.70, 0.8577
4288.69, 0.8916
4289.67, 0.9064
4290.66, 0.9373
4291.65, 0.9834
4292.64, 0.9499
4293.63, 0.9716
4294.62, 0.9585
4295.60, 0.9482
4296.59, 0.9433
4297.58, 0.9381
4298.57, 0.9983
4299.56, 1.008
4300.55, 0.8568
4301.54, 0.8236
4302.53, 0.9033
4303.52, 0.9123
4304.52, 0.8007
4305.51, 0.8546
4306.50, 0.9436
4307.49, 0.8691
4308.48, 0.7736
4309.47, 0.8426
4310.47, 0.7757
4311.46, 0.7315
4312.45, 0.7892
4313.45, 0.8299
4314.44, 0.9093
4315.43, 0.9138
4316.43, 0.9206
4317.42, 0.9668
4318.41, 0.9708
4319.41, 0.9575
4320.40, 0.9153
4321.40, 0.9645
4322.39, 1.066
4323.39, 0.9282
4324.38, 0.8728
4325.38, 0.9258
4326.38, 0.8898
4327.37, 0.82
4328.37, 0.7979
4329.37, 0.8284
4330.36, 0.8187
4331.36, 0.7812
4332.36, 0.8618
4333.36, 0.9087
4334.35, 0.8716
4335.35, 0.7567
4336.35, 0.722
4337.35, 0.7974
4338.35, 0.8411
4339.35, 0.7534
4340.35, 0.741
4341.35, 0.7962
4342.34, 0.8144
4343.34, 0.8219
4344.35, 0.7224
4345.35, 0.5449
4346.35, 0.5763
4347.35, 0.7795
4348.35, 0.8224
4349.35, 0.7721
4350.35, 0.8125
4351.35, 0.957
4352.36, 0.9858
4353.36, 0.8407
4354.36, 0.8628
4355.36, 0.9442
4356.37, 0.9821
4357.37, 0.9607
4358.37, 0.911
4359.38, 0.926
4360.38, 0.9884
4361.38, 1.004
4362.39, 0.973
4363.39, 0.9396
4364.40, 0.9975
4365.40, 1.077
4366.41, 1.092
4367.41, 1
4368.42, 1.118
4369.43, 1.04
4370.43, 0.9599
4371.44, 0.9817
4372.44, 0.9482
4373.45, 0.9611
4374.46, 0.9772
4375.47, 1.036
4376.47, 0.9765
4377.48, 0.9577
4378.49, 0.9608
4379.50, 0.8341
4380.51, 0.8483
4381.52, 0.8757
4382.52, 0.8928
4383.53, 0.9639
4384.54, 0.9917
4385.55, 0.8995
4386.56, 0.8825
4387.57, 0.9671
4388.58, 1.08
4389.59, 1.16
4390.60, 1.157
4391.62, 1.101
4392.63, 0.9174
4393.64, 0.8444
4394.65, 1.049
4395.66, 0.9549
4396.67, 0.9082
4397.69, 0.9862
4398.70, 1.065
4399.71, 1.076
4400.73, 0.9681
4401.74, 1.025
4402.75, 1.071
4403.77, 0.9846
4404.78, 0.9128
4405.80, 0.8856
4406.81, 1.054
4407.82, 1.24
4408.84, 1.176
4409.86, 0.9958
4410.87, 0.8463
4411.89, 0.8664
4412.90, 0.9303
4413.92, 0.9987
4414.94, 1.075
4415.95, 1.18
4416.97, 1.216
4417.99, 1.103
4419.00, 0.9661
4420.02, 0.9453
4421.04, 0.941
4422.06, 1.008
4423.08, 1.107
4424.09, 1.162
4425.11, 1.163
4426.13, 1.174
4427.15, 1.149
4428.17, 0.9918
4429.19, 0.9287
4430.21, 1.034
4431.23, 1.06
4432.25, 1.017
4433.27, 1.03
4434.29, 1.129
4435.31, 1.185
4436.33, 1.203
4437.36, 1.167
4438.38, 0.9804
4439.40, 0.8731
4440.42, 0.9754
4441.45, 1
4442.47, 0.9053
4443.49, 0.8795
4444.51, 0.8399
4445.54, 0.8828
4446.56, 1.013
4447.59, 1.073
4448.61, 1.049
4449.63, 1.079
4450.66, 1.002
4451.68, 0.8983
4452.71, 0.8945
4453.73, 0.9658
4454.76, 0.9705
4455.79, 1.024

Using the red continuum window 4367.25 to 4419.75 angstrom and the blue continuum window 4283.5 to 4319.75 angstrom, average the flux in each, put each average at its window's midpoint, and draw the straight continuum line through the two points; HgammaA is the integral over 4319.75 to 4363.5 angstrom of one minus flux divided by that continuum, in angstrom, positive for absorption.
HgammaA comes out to 3.9 angstrom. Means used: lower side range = 0.893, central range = 0.854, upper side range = 0.997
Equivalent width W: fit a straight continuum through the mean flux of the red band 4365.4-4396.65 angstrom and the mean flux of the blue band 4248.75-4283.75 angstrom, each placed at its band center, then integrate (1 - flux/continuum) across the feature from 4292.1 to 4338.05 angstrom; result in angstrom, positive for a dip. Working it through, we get 5.3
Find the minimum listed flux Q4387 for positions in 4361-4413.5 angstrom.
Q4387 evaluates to 0.8341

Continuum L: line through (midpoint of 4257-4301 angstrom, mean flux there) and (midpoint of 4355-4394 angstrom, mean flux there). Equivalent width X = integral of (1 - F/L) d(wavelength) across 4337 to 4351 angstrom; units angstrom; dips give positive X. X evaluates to 3.1 angstrom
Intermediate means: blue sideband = 0.978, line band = 0.759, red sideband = 0.978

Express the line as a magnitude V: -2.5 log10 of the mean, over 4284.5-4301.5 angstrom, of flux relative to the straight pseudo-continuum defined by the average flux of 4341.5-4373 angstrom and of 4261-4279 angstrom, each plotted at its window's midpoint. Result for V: 0.057 mag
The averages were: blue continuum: 0.991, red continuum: 0.907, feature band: 0.919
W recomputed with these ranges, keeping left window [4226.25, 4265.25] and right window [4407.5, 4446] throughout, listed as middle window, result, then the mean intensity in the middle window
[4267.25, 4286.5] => 0.6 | 0.972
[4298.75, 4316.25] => 2.6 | 0.859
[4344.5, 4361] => 2.7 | 0.853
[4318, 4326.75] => 0.6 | 0.943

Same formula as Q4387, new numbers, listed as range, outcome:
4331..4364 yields 0.5449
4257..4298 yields 0.8002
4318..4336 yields 0.7567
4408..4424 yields 0.8463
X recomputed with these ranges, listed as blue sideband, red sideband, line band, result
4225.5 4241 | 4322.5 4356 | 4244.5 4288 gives -2.4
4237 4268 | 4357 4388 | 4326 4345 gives 3.4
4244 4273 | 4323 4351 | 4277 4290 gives -0.3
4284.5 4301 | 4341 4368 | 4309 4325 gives 0.2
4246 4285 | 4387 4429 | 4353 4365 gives 0.9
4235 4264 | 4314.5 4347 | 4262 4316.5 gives -0.2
